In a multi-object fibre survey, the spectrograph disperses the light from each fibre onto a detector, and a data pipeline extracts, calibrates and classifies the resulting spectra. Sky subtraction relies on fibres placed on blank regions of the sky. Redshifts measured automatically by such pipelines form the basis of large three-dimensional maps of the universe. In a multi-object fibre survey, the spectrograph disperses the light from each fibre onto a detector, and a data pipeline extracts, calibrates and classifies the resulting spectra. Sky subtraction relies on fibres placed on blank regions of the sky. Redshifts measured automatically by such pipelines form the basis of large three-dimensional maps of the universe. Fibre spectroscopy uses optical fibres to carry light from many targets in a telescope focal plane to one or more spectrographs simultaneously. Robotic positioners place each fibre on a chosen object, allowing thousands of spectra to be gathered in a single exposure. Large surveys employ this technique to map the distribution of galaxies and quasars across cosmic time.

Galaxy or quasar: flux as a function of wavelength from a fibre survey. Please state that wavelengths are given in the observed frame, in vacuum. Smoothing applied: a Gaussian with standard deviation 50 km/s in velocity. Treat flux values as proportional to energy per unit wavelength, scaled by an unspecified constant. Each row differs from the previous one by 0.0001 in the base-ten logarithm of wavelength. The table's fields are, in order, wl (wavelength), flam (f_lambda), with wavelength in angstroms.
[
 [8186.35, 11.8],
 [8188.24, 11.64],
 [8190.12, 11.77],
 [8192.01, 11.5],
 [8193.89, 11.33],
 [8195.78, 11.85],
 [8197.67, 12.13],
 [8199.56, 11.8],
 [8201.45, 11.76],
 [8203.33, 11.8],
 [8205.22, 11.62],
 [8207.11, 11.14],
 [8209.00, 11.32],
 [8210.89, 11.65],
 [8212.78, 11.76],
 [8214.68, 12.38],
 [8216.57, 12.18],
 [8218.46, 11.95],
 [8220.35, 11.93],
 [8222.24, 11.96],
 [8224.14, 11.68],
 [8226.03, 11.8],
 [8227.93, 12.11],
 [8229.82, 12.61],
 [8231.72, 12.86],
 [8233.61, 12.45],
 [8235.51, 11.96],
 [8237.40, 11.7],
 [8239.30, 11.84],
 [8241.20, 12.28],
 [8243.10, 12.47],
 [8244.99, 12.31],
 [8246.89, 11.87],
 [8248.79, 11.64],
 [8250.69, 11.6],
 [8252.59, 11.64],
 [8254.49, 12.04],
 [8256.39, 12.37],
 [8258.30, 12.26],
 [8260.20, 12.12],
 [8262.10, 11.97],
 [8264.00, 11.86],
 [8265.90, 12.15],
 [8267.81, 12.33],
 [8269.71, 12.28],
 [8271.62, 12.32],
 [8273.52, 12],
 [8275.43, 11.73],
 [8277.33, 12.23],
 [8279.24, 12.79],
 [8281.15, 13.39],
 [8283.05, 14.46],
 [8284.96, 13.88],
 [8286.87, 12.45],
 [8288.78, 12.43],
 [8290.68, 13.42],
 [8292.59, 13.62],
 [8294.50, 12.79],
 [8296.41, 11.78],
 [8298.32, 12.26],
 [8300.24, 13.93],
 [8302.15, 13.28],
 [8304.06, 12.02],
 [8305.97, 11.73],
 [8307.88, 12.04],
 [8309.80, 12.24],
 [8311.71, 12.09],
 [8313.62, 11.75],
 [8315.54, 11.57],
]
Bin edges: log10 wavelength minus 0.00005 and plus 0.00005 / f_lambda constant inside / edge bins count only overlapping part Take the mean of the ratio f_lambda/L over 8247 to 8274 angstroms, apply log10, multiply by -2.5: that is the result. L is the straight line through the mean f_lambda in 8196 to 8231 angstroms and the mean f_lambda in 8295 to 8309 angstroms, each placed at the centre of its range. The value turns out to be 0.012 mag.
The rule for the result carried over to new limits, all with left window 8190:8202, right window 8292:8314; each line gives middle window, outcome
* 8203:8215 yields 0.02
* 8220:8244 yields -0.01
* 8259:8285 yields -0.02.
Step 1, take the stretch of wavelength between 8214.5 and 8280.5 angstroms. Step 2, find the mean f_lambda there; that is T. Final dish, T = 12.1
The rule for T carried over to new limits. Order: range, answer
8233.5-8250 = 12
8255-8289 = 12.5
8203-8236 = 12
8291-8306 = 12.8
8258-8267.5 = 12.1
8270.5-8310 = 12.7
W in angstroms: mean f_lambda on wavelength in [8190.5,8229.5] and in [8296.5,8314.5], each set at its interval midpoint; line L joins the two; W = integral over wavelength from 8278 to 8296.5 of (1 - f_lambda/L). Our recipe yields -1.4 angstroms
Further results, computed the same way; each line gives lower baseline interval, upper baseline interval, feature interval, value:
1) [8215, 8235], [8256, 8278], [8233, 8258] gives 0.3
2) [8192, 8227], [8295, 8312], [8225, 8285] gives -1.0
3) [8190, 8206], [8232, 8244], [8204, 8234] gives 0.0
